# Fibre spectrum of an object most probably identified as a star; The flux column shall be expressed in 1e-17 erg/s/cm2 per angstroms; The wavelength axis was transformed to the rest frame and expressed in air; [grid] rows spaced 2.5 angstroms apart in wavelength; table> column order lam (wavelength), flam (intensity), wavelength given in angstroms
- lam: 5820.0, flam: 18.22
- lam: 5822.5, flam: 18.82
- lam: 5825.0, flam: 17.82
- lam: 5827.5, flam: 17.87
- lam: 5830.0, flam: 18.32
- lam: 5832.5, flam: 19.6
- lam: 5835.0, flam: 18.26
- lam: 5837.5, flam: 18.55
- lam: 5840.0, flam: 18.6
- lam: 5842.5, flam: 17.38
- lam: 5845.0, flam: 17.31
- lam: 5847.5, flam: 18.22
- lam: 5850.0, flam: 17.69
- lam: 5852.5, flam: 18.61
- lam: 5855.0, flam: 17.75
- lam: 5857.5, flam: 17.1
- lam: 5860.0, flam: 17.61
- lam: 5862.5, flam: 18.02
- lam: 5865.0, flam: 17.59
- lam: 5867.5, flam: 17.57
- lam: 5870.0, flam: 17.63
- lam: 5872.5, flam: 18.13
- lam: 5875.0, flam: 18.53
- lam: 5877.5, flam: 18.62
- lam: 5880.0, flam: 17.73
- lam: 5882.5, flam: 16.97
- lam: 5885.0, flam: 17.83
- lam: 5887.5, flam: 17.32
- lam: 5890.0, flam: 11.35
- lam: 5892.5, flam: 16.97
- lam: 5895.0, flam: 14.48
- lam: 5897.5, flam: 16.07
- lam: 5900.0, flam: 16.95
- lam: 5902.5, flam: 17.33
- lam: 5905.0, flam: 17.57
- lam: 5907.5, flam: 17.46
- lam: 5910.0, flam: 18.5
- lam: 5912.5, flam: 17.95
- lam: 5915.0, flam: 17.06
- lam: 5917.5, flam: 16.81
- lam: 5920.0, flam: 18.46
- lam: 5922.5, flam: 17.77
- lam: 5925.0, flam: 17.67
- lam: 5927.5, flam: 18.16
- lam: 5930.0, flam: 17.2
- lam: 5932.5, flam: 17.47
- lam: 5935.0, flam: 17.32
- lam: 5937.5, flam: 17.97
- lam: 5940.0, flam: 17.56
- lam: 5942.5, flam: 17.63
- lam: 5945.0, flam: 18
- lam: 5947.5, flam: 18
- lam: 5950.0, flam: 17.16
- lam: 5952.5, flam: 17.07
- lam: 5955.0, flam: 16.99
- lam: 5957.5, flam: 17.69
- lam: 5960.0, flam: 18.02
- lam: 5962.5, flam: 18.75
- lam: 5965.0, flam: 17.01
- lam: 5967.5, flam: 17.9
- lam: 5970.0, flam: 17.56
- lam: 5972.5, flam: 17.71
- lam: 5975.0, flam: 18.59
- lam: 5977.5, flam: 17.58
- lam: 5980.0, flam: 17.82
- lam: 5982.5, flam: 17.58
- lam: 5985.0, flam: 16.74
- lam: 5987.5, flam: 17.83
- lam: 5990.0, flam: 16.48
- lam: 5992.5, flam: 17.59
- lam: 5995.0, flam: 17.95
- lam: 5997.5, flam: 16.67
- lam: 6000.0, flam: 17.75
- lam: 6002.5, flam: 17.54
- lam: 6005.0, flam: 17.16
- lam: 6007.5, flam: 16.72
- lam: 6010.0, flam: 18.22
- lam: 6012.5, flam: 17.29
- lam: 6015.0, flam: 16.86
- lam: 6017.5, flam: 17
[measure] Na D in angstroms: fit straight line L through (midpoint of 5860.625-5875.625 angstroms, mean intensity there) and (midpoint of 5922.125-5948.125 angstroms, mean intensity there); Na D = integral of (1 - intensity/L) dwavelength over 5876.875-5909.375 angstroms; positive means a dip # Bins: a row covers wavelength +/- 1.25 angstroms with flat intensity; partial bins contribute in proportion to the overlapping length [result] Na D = 2.09 angstroms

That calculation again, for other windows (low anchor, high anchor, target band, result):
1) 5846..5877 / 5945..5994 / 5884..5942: 2.10 angstroms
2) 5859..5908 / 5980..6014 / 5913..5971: -1.34 angstroms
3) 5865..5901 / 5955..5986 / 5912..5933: -0.42 angstroms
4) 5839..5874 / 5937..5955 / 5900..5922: 0.06 angstroms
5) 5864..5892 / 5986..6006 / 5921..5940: -0.42 angstroms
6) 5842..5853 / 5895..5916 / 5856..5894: 0.60 angstroms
